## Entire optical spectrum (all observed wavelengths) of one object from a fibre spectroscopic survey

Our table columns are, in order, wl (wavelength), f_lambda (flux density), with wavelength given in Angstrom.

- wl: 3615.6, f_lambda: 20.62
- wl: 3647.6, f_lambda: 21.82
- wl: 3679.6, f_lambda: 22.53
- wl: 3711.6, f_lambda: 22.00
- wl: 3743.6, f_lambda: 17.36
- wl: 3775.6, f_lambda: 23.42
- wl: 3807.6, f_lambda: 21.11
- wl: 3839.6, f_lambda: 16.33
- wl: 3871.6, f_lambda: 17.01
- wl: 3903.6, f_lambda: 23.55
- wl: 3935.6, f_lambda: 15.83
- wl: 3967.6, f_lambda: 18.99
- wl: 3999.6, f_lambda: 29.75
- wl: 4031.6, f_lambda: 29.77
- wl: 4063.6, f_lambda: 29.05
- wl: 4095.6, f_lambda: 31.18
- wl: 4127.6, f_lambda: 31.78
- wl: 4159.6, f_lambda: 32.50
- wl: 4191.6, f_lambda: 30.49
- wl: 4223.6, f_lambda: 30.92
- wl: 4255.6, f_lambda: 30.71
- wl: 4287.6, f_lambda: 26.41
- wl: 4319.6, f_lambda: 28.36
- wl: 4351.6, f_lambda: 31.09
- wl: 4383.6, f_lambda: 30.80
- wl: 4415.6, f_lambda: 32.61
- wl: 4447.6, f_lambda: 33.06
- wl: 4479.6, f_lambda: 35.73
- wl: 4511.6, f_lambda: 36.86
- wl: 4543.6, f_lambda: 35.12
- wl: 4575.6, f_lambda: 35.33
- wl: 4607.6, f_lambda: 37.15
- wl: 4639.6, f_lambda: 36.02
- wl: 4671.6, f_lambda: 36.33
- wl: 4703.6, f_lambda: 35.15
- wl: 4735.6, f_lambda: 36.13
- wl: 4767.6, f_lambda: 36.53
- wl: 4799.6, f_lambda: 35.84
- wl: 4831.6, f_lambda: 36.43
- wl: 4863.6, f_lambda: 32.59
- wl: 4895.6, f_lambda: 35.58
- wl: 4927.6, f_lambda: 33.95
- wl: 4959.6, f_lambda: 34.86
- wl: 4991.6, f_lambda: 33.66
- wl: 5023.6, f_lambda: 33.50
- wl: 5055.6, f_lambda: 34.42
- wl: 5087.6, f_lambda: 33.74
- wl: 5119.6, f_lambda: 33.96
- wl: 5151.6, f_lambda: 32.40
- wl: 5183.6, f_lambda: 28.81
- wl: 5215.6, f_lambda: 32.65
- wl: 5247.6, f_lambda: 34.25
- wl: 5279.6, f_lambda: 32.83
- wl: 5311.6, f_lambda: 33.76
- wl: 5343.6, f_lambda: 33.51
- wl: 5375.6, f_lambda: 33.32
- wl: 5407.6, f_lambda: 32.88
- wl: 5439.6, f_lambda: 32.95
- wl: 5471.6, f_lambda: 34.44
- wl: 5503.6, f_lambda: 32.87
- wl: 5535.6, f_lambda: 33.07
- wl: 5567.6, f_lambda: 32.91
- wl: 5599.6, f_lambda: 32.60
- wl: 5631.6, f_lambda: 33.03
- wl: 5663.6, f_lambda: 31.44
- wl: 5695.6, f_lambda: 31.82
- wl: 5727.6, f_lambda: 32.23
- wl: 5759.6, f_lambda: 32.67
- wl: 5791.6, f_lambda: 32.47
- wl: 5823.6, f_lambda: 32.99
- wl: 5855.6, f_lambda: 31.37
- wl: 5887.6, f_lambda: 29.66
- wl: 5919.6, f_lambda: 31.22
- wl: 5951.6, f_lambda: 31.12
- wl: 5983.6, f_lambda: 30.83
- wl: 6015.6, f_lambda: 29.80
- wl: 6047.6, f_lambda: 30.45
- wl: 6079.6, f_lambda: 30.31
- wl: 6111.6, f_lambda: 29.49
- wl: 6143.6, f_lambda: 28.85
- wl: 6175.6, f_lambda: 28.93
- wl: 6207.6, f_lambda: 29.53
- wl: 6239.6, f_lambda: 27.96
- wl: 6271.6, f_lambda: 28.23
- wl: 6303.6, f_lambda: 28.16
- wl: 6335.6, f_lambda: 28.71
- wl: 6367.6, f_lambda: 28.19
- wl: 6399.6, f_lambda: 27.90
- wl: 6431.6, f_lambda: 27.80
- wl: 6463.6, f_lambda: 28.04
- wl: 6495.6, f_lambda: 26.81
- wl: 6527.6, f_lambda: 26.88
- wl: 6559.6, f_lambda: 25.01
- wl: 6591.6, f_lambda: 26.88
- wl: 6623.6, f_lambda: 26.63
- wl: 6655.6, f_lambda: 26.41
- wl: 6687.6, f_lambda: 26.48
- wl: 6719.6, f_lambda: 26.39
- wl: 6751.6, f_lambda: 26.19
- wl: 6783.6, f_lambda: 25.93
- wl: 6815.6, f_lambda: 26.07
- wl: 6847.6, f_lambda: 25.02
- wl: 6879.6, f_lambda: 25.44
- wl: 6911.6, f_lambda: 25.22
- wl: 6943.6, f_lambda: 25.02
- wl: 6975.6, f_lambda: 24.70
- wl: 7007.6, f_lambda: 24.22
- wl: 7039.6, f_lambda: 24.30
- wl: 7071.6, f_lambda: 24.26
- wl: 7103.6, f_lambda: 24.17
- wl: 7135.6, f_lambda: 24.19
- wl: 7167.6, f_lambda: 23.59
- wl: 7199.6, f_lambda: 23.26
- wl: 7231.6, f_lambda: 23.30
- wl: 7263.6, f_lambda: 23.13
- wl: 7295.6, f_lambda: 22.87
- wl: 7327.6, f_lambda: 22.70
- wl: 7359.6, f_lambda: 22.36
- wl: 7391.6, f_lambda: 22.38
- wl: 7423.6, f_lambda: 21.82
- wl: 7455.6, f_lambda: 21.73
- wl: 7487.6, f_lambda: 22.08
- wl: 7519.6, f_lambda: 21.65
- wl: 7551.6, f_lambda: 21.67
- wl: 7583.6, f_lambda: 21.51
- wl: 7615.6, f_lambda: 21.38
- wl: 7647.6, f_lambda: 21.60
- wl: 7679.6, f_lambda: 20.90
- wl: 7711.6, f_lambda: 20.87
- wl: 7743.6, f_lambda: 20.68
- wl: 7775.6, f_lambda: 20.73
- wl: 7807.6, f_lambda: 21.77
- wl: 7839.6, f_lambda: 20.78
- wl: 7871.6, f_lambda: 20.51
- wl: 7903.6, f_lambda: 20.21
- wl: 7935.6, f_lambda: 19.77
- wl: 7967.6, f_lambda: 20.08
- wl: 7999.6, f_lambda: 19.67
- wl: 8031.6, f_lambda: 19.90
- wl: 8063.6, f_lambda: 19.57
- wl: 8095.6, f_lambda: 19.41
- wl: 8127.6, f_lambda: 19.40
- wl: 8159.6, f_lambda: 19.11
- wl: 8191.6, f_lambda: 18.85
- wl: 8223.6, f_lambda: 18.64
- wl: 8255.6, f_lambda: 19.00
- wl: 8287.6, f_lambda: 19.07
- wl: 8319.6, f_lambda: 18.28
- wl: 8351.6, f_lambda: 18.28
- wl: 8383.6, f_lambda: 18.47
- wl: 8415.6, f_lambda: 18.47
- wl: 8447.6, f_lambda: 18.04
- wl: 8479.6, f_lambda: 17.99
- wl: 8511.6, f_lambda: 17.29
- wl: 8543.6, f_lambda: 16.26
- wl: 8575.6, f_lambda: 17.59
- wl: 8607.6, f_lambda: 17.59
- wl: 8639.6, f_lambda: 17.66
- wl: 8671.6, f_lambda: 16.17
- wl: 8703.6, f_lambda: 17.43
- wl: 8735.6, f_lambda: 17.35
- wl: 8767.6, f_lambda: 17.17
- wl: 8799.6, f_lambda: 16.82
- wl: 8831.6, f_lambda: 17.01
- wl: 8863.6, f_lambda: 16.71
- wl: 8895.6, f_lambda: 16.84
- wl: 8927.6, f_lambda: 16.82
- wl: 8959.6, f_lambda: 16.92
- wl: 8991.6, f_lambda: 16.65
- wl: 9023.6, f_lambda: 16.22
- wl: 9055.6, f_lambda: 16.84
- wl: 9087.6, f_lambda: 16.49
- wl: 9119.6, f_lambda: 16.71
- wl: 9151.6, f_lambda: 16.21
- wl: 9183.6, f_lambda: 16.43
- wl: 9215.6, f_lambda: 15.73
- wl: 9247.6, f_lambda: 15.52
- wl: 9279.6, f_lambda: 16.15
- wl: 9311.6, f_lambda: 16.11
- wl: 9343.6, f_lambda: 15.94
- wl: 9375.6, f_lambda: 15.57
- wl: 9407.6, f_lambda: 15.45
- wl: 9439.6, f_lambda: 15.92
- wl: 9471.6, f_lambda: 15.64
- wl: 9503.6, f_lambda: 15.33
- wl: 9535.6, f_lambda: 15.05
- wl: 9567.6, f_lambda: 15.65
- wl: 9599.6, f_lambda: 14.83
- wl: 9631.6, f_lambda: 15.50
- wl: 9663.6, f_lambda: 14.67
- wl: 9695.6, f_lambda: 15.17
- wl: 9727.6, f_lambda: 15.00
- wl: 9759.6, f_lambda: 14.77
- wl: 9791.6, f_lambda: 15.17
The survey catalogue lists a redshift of 0.000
